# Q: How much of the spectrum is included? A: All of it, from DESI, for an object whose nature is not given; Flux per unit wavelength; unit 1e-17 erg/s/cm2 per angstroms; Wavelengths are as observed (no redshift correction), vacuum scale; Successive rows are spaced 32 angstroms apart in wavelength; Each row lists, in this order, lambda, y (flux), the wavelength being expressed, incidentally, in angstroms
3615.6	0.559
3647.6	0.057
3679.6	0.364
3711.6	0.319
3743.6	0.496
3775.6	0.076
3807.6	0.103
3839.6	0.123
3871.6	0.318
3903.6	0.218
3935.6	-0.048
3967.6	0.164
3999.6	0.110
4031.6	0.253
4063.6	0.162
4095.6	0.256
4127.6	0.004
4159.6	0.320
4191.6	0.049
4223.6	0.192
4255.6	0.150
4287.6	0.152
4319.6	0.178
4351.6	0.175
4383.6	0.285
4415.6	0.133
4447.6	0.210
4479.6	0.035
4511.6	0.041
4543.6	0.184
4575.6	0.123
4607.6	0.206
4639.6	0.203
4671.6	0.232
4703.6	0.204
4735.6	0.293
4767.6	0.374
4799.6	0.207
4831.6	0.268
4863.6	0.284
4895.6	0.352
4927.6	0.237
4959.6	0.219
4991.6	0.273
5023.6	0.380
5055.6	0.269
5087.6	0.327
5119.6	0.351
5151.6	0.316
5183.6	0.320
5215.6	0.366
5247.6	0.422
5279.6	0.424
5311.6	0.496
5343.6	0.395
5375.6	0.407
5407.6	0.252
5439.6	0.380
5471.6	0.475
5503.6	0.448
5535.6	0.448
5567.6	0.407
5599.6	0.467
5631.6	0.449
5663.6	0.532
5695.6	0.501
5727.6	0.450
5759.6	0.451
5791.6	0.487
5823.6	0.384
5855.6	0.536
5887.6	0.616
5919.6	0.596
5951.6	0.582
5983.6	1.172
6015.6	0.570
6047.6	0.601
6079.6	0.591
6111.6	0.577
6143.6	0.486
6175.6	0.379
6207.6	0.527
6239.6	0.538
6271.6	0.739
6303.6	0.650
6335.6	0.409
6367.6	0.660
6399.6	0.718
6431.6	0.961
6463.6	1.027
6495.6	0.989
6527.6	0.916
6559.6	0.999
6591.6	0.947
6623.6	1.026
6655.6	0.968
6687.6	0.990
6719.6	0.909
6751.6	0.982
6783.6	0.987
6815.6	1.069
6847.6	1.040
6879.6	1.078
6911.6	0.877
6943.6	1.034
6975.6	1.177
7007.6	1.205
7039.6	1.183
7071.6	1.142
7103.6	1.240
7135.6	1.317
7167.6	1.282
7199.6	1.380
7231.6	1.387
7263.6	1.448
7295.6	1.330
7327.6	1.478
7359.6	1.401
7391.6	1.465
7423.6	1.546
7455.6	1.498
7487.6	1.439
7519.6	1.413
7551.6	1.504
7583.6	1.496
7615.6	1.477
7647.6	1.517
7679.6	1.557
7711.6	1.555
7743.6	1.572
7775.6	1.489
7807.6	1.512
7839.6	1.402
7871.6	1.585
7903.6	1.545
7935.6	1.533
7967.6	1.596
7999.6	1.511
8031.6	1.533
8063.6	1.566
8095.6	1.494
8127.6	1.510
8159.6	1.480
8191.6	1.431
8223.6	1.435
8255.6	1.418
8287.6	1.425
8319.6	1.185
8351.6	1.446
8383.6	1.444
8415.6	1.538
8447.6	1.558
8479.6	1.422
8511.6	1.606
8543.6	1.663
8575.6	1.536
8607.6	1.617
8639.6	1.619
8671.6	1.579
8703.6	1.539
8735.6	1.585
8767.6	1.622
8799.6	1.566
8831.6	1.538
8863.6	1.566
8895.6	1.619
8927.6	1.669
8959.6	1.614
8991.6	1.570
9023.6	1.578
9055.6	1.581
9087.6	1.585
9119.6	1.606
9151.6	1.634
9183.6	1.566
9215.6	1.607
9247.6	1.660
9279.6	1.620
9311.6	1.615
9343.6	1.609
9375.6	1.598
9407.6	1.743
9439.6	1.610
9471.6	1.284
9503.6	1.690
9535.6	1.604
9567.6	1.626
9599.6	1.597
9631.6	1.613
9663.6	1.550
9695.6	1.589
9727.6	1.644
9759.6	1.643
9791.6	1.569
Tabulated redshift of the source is 0.608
